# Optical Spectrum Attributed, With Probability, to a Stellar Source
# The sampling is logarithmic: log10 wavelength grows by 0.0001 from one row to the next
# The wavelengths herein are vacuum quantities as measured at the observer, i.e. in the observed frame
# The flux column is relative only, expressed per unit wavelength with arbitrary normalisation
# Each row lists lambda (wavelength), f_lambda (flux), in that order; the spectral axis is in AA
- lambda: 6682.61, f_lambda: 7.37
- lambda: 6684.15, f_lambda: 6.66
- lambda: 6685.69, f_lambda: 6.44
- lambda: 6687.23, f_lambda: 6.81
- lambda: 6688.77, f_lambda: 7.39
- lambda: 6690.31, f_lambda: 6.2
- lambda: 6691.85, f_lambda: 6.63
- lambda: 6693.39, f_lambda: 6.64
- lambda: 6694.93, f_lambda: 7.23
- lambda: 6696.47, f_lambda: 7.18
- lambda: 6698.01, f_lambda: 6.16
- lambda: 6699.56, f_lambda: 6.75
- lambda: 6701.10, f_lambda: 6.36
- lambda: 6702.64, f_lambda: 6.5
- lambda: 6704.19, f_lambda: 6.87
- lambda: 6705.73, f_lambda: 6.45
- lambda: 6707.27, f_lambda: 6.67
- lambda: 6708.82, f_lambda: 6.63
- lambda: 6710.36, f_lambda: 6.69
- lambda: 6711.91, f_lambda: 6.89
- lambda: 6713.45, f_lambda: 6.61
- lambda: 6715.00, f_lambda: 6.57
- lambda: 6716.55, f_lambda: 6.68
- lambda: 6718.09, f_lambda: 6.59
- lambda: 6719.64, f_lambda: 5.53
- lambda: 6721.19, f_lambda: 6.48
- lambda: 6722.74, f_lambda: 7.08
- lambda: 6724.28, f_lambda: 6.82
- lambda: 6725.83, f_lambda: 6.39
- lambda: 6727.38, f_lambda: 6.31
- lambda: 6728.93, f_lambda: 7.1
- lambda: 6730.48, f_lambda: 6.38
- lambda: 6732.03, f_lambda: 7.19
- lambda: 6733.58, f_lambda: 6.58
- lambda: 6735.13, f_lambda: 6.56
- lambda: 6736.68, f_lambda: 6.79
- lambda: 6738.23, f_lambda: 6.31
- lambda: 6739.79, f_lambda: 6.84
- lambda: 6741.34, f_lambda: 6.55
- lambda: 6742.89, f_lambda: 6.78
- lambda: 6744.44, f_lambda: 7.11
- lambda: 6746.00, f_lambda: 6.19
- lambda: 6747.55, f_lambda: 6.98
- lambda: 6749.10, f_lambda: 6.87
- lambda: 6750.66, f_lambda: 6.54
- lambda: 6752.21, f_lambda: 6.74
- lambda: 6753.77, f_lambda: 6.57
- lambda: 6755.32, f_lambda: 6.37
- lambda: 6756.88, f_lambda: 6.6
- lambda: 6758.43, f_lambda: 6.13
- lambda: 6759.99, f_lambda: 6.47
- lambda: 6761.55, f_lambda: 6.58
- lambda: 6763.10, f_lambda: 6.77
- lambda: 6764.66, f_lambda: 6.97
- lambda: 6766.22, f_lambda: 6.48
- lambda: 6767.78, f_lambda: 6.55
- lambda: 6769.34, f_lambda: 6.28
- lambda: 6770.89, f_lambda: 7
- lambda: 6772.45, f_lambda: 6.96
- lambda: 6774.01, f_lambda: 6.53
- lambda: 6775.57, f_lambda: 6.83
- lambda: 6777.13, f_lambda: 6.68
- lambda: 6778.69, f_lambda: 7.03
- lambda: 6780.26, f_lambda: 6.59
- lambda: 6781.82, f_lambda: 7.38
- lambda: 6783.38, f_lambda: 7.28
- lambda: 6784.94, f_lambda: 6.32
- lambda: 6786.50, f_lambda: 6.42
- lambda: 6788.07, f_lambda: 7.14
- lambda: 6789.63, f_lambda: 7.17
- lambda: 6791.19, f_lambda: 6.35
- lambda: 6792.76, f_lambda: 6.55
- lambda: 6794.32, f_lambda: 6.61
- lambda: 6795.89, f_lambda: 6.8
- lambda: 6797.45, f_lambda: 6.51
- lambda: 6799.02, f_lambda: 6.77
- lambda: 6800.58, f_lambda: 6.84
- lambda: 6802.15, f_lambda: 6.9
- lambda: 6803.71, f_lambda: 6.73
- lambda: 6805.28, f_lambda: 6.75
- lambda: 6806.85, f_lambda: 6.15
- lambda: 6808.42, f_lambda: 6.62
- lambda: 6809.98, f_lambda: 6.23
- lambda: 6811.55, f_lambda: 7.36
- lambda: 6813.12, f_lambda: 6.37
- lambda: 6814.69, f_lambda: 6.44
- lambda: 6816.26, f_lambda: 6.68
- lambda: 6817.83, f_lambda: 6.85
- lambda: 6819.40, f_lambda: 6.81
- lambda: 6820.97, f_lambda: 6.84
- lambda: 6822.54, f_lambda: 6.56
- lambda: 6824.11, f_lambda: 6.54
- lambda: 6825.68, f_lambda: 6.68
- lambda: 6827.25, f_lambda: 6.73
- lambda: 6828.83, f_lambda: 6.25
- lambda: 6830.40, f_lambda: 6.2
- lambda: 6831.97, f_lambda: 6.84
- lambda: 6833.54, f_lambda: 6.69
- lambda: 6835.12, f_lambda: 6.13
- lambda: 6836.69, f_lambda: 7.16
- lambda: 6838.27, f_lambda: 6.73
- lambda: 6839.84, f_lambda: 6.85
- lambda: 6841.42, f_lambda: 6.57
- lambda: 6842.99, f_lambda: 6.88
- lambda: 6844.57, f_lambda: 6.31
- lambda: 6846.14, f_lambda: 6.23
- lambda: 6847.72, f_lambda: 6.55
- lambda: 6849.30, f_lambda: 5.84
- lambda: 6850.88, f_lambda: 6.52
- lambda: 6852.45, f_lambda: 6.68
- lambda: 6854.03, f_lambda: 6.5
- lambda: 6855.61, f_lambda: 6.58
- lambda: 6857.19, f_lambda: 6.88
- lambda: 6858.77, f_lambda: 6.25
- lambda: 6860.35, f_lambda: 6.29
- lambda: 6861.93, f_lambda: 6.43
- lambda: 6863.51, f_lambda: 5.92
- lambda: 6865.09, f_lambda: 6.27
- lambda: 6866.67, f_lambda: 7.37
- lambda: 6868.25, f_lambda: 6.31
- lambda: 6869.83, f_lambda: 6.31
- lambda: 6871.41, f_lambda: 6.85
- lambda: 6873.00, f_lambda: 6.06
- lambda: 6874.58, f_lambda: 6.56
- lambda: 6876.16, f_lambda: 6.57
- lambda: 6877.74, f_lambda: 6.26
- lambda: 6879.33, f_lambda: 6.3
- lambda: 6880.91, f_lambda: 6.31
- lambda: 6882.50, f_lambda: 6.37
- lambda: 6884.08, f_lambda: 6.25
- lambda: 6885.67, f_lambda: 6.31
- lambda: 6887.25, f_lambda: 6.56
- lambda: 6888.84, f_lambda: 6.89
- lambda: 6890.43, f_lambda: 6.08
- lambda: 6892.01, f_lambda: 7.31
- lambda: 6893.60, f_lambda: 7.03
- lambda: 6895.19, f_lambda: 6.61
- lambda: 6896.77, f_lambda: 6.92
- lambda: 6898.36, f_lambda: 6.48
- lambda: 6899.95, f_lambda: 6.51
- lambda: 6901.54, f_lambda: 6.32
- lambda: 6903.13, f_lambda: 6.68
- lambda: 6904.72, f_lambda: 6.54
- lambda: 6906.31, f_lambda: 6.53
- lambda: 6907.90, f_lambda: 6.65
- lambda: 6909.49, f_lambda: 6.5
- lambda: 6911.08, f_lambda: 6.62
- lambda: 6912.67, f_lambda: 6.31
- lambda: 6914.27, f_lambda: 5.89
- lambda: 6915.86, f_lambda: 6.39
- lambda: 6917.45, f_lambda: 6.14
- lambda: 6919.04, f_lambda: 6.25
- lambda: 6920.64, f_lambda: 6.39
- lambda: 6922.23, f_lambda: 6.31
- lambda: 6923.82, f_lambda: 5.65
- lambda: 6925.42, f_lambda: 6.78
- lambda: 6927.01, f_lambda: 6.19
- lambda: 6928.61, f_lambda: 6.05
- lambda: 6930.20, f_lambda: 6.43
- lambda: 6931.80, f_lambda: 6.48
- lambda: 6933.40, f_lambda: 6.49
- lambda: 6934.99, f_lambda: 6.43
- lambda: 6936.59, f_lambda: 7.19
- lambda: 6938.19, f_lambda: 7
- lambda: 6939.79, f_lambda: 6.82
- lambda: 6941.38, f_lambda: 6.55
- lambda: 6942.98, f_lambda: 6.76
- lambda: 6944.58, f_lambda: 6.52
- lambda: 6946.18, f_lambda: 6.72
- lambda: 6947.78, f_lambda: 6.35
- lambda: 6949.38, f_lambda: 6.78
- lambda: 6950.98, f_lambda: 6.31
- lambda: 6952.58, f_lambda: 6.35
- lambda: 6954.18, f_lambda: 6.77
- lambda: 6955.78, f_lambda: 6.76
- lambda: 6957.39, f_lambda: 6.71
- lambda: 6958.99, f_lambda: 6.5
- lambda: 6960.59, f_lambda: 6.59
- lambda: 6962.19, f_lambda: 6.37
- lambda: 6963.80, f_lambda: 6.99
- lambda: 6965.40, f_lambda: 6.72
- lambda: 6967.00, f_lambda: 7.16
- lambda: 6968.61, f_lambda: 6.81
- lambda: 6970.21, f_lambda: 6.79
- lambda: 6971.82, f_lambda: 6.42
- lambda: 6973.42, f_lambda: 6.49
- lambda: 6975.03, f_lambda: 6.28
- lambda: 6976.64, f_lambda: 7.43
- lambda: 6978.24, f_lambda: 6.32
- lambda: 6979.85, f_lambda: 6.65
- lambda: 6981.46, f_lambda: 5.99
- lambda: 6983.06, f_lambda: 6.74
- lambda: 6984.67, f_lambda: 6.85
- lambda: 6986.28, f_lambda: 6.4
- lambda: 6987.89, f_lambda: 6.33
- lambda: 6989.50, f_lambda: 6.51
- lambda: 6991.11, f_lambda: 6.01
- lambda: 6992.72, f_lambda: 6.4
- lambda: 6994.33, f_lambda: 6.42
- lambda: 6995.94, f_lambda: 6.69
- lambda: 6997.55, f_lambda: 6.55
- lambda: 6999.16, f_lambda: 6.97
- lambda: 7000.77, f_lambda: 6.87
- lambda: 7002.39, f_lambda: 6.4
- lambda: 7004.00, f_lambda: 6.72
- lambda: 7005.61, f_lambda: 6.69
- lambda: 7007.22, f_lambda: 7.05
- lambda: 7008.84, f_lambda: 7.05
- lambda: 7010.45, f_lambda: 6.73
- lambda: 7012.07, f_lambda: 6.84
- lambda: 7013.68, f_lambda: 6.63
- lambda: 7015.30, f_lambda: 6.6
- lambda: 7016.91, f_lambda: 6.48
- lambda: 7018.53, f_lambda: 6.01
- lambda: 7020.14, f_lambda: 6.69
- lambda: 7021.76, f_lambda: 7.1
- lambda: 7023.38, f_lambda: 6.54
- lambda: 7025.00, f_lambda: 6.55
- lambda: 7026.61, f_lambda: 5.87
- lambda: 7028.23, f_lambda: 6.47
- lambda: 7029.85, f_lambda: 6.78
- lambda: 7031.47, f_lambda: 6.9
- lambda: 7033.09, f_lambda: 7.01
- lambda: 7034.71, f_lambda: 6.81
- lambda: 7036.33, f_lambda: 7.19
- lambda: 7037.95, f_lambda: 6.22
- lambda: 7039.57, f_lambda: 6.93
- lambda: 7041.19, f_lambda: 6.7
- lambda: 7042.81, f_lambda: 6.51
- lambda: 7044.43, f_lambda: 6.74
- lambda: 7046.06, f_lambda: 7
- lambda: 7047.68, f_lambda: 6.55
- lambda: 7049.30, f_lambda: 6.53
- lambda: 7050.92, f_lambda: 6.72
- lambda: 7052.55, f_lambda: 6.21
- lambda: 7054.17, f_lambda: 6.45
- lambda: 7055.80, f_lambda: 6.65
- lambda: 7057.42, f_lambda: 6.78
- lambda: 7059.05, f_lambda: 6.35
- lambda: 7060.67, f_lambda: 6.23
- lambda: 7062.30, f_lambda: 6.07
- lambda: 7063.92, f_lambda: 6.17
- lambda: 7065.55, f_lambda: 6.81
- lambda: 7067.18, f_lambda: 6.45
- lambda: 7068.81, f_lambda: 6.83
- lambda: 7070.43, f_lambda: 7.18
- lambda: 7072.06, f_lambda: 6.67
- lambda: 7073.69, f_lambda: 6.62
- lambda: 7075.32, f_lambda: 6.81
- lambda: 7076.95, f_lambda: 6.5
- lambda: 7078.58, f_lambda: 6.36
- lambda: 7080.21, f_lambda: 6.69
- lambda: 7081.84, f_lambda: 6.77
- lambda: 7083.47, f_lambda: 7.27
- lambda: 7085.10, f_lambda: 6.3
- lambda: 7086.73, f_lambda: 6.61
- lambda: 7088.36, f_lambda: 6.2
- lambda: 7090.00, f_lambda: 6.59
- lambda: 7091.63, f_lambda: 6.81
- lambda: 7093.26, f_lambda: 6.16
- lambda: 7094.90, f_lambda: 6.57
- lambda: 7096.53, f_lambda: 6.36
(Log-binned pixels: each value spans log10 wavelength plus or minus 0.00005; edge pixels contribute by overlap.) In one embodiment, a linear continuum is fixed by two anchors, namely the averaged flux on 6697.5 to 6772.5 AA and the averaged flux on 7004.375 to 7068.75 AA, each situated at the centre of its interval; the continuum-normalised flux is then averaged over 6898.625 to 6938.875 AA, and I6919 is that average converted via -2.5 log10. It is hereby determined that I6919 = 0.03 mag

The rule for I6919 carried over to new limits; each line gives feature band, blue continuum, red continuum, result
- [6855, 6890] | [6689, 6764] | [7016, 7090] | 0.03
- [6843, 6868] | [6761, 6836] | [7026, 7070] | 0.04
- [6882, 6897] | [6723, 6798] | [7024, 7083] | 0.00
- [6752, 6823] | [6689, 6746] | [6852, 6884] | -0.02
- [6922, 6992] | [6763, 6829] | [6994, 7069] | 0.01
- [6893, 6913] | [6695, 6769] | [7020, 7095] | 0.00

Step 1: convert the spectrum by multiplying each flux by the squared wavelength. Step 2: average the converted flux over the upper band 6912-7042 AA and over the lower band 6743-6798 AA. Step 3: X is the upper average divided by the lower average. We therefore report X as 1.0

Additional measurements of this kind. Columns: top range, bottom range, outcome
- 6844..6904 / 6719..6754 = 1.02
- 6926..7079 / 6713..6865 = 1.06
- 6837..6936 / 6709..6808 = 1.01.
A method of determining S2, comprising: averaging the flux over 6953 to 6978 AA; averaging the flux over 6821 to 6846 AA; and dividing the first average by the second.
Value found 1.01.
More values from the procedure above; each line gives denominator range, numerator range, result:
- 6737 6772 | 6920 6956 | 0.98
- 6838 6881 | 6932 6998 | 1.02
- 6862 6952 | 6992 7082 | 1.02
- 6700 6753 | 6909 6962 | 0.98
